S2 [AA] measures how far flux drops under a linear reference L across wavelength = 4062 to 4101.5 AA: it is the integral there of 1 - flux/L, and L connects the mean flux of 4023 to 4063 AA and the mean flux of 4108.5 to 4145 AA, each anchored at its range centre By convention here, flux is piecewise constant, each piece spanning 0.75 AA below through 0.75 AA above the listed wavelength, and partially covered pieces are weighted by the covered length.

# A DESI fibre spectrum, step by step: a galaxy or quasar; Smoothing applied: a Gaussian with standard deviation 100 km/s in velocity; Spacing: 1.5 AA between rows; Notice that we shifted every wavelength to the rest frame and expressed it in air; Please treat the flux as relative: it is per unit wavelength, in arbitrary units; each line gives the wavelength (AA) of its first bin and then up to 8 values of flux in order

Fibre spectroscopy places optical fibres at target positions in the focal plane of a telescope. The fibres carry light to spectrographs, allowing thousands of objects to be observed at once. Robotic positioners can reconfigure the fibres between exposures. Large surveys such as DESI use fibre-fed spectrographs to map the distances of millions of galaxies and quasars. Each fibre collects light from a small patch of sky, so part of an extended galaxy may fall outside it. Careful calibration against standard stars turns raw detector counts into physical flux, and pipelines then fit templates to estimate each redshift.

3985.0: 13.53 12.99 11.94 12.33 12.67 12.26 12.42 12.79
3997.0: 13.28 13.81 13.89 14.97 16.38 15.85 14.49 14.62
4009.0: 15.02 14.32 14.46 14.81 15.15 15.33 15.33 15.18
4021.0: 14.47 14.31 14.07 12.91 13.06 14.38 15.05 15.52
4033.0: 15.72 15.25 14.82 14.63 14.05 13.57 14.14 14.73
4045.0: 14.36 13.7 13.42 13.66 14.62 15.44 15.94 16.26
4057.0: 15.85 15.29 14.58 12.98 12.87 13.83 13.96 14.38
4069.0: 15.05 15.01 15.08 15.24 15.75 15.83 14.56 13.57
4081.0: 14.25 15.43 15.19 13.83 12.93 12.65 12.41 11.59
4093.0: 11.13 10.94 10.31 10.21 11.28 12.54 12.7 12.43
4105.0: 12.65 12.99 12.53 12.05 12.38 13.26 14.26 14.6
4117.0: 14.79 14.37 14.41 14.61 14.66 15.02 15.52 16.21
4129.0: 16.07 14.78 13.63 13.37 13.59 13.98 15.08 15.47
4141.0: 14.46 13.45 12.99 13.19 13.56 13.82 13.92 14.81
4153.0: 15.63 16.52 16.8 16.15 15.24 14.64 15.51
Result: 2.6 AA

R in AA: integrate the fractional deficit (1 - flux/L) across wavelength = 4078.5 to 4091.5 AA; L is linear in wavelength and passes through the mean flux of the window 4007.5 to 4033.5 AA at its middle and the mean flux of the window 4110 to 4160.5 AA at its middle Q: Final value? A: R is 0.8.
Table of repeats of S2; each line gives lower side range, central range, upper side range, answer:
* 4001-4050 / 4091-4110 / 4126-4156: 3.6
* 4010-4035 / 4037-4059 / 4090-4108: -1.5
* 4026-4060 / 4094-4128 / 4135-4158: 3.2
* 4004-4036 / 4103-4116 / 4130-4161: 1.4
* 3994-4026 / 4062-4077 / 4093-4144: -0.7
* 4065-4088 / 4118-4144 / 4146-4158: 0.7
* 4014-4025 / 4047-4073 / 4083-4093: -1.6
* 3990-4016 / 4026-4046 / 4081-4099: -1.5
